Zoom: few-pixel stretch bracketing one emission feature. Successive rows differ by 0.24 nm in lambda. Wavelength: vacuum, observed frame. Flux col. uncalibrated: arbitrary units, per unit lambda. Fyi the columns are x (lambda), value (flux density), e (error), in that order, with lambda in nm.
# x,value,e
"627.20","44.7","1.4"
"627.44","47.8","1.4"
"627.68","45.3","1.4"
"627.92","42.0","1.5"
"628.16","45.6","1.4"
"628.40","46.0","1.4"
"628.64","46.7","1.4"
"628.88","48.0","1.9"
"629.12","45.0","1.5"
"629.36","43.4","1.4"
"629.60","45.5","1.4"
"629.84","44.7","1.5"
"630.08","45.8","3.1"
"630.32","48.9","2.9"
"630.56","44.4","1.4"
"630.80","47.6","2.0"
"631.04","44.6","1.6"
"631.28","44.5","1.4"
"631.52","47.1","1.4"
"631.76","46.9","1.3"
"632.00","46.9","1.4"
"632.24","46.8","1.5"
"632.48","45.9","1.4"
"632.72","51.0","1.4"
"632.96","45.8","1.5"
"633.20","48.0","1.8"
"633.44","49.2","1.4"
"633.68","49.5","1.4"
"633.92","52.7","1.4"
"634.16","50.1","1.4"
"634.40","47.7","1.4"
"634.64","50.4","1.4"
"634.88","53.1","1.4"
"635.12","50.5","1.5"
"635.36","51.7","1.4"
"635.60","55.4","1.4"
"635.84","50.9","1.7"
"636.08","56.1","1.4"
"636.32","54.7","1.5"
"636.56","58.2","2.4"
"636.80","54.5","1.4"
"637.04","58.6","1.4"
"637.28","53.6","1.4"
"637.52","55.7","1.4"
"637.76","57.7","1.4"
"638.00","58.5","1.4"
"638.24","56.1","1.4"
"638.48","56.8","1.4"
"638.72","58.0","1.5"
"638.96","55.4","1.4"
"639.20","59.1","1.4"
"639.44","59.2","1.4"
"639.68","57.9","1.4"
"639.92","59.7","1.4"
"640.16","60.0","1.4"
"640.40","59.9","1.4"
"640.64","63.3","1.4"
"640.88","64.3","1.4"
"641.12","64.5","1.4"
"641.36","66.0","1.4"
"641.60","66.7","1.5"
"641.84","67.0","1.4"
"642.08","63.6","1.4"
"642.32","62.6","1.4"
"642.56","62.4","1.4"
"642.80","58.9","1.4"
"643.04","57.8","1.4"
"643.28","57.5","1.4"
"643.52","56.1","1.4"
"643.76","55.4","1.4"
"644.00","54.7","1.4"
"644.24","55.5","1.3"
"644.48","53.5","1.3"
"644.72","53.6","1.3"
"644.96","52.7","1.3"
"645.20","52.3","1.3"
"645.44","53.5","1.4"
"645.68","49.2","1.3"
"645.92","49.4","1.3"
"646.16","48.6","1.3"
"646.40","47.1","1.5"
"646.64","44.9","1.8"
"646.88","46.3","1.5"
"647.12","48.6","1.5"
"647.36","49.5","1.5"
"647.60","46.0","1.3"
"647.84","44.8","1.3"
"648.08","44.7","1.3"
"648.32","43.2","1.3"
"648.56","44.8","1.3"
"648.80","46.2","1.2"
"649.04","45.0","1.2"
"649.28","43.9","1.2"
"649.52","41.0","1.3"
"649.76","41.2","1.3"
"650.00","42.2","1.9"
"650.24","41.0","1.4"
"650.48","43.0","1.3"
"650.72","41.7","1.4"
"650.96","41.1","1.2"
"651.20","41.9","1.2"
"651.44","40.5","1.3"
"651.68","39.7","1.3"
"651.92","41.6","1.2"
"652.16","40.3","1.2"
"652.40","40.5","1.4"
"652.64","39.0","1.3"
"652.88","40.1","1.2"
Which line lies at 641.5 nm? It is C III]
